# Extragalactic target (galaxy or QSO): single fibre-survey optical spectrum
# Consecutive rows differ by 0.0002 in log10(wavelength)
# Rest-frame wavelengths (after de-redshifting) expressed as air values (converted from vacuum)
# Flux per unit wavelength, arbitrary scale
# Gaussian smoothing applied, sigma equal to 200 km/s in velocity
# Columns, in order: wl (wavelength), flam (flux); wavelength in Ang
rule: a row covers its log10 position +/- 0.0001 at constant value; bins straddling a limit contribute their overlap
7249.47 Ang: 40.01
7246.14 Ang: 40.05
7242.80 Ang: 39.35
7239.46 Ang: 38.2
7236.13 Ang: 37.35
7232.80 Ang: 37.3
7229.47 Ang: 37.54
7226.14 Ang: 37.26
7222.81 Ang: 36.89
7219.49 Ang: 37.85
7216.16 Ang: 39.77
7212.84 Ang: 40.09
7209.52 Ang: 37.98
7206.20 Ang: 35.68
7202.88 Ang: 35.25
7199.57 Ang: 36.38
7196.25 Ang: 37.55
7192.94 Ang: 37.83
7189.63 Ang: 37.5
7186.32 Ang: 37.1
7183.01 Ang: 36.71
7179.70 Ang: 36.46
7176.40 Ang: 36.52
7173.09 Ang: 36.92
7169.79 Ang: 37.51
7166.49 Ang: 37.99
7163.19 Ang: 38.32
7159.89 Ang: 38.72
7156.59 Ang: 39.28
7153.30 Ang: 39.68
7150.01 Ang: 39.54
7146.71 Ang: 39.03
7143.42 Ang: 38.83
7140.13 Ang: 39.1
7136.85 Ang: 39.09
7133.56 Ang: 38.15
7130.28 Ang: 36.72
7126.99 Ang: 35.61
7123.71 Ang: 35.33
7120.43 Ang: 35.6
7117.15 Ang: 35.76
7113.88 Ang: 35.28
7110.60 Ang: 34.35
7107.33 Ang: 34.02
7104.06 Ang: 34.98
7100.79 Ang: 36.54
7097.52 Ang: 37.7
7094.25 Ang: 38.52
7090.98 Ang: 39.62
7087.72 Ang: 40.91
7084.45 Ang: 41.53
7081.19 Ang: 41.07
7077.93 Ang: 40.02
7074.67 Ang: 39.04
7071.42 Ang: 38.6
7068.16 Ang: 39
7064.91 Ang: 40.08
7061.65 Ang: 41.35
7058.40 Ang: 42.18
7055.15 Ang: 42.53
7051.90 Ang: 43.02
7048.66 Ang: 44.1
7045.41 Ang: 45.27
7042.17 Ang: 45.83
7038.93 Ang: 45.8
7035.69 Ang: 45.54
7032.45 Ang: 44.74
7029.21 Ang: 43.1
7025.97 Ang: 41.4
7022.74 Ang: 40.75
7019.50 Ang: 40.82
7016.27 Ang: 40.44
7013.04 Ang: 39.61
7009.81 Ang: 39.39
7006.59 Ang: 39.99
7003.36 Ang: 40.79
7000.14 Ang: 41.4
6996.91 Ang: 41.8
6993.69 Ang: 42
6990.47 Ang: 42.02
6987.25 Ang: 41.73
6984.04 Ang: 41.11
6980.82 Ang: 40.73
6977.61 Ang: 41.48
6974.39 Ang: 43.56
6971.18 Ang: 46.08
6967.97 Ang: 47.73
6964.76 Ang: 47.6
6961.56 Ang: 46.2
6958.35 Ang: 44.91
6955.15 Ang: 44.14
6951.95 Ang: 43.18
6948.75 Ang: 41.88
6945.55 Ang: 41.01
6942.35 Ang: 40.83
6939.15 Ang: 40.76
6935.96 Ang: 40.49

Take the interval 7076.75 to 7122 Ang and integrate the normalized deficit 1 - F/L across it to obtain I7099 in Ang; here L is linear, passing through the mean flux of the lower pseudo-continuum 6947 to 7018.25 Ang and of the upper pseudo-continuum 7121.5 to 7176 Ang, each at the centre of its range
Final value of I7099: 2.2 Ang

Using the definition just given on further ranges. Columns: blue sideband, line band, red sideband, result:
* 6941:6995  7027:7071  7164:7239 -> -1.97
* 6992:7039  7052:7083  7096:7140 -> -1.31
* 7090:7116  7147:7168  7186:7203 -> -1.24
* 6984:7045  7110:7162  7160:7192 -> 1.21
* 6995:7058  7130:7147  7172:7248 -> 0.38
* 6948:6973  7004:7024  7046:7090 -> 1.41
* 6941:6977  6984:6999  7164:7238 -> 0.53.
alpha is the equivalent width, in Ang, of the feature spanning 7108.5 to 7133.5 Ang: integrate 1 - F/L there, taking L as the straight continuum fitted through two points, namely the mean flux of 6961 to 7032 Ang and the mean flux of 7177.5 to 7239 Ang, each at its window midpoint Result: 2.36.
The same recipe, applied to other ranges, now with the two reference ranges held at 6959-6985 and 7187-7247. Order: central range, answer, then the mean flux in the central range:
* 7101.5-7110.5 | 1.3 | 34.7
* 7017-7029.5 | 0.5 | 41.3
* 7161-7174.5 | 0.5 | 37.7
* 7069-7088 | 0.6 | 40.1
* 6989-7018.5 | 1.8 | 40.8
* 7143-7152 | 0.1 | 39.2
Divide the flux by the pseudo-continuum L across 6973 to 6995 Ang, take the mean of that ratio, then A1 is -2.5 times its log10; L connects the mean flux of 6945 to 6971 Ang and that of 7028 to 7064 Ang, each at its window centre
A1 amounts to 0.07 mag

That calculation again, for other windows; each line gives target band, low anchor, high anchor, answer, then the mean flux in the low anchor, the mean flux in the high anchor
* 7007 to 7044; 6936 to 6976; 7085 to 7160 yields -0.03 mag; 43.9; 37.5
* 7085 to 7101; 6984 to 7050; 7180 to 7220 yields 0.03 mag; 42.3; 37.4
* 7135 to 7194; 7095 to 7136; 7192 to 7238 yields -0.04 mag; 36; 37.5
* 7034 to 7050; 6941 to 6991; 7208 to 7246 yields -0.09 mag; 43.4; 38.2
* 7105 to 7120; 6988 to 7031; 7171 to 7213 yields 0.11 mag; 41.1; 37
